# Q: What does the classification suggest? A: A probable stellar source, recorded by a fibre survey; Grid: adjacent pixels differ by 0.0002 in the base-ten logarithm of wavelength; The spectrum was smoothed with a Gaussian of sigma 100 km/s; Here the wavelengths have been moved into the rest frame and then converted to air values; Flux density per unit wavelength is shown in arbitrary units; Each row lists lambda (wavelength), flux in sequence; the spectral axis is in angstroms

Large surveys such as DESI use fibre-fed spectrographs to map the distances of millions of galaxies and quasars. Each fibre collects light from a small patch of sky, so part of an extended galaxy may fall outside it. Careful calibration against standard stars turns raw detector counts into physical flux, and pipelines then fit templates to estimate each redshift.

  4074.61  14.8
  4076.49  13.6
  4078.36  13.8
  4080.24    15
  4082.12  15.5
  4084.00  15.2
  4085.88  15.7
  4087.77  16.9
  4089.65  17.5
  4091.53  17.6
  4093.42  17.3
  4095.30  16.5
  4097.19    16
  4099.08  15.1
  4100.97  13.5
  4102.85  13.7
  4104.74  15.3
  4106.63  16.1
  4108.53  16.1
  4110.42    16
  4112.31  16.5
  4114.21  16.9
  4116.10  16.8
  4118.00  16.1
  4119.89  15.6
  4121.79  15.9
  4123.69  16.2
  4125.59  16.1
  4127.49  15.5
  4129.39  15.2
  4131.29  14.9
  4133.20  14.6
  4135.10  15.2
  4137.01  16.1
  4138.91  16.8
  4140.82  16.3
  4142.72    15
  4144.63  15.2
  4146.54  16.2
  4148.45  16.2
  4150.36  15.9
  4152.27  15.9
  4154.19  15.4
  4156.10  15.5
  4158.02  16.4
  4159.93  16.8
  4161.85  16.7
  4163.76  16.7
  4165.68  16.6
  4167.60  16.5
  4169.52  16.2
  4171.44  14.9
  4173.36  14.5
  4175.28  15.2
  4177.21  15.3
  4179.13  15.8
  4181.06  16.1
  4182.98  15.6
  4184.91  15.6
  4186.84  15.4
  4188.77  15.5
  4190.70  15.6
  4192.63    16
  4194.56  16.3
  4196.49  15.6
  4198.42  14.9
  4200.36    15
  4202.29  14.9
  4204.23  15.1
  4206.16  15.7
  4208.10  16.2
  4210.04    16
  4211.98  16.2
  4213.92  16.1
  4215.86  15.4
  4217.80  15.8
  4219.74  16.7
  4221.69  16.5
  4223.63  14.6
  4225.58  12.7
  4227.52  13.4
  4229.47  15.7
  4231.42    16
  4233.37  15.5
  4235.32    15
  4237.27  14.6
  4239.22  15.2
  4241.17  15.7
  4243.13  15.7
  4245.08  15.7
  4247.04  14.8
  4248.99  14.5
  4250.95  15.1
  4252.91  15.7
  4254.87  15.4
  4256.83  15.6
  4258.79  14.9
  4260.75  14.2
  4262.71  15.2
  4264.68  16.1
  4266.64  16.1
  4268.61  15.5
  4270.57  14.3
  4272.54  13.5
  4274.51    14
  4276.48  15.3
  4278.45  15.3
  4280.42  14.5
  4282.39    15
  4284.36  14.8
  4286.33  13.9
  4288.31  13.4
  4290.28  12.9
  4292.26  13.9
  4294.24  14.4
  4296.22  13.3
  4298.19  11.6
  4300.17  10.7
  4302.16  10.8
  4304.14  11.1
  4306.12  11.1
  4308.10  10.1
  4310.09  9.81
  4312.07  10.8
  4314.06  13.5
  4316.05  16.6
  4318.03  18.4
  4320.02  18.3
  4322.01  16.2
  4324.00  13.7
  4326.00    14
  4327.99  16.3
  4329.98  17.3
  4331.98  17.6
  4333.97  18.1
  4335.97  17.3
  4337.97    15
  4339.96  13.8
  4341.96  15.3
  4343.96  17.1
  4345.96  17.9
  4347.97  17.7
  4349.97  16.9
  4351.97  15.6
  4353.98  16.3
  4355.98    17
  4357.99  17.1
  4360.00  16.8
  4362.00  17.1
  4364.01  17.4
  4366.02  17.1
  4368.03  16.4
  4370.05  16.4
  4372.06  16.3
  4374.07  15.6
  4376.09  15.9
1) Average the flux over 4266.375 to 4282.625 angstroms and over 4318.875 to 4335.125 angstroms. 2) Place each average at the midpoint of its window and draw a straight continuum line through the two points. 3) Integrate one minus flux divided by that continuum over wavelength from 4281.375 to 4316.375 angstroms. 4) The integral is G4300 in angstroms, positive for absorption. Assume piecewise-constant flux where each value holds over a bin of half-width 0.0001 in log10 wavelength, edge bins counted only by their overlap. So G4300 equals 6.6 angstroms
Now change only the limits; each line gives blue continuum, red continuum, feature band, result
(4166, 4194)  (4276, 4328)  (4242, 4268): -1.66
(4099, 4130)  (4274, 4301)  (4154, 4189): -1.77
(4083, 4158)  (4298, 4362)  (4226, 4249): 0.46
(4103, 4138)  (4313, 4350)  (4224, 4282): 4.08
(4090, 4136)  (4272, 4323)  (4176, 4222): -2.93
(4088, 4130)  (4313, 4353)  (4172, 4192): 0.80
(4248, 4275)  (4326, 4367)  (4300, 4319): 4.30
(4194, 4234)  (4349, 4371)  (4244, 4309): 7.94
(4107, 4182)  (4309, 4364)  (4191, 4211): 0.44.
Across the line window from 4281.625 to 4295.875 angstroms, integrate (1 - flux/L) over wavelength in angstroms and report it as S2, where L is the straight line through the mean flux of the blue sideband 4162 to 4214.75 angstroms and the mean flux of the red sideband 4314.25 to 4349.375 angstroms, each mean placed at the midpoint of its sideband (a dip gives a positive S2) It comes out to 2.0 angstroms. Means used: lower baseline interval 15.7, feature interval 14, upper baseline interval 16.4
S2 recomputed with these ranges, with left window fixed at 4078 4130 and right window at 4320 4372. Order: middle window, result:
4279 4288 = 1.0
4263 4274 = 0.8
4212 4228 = 0.9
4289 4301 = 2.6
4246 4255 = 0.6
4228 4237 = 0.5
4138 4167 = -0.2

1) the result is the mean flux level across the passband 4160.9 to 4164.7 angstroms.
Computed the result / 16.7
